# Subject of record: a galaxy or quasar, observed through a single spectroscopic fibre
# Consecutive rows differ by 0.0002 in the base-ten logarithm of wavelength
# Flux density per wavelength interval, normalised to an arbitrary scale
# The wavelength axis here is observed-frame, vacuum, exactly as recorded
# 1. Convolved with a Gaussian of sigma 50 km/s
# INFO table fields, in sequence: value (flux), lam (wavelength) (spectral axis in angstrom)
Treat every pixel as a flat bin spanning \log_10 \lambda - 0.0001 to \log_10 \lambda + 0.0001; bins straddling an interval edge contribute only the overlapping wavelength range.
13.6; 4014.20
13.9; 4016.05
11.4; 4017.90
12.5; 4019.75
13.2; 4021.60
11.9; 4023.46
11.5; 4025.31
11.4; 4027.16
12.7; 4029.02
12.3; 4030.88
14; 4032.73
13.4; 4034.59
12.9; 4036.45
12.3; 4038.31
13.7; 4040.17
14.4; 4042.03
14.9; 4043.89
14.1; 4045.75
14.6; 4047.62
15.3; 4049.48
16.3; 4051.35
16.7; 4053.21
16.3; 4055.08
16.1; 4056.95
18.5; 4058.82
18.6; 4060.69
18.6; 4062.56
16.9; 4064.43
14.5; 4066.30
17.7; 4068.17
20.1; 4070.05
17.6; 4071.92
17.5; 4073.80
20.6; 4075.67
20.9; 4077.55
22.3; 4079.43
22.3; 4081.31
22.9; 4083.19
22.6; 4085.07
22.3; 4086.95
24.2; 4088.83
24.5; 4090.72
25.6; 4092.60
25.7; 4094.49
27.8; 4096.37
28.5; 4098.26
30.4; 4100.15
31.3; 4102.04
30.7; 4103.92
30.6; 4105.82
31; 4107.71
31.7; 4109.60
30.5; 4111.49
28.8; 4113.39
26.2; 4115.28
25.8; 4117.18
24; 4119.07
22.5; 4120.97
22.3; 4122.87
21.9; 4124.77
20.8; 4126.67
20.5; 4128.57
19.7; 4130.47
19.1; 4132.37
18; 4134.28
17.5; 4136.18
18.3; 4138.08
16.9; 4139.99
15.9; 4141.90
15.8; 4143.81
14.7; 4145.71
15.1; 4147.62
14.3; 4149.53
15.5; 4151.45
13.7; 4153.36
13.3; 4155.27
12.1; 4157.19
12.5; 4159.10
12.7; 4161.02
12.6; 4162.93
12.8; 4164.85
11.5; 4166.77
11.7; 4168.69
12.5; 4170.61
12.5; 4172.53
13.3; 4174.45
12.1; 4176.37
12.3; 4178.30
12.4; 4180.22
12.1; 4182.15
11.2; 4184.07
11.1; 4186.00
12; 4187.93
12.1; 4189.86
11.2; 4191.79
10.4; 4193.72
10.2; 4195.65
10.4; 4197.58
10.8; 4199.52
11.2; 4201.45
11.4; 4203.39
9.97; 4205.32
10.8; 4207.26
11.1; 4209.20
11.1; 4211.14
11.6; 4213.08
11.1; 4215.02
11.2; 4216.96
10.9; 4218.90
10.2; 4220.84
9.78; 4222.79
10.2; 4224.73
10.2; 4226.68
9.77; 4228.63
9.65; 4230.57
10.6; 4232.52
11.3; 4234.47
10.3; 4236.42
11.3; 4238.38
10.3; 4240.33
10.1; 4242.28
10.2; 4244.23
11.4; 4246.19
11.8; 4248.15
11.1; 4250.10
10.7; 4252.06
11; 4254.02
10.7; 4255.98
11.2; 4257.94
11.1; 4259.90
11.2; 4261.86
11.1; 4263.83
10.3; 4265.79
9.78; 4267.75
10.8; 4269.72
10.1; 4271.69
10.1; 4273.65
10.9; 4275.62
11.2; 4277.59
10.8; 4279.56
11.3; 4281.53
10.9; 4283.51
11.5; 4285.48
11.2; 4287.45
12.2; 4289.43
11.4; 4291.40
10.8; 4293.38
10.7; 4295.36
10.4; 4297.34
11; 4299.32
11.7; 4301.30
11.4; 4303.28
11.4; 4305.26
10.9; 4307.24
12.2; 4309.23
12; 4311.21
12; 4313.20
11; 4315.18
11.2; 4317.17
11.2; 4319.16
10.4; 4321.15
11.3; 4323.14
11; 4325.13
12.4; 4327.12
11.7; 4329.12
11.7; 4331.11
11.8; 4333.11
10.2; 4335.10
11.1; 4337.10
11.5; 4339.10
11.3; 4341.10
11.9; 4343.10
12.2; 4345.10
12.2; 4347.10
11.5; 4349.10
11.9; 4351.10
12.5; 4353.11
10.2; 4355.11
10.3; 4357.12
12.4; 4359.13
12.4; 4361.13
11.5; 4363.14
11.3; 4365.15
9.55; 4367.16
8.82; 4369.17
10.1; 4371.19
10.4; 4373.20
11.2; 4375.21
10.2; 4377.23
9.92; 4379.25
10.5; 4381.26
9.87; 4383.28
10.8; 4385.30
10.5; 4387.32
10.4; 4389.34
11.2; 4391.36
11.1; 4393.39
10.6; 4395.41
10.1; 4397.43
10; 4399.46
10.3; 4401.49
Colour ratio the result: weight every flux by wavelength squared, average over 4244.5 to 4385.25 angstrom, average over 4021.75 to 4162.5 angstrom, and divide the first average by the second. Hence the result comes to 0.64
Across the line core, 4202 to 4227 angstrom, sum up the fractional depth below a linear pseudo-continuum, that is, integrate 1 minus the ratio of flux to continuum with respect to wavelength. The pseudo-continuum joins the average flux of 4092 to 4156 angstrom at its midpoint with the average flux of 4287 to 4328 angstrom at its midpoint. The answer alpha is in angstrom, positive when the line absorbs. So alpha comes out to 9.16 angstrom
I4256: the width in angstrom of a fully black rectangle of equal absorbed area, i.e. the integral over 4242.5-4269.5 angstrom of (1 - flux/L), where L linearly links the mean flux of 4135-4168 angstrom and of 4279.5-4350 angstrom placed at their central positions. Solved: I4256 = 3.48 angstrom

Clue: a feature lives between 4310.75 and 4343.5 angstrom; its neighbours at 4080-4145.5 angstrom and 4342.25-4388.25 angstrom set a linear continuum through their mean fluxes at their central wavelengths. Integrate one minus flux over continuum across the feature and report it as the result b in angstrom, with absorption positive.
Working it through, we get 3.9 angstrom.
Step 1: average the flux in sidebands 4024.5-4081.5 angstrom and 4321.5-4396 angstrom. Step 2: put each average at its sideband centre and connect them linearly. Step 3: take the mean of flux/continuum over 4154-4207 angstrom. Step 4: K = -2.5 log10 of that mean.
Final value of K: 0.18 mag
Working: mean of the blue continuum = 16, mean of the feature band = 11.8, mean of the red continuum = 11.1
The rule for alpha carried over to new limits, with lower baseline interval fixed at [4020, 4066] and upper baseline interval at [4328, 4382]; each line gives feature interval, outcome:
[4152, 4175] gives 1.06 angstrom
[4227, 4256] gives 4.00 angstrom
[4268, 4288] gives 1.91 angstrom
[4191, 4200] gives 1.62 angstrom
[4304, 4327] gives 0.39 angstrom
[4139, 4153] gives -2.03 angstrom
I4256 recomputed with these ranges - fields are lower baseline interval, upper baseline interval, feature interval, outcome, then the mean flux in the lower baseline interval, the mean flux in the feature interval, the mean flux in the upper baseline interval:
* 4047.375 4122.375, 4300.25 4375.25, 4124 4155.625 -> 4.99 angstrom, 22.8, 17.2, 11.3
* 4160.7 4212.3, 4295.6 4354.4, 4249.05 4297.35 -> 2.53 angstrom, 11.6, 10.9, 11.5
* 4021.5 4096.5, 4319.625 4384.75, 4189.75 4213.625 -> 5.80 angstrom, 17.5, 10.9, 11.1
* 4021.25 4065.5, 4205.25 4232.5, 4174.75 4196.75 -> -0.51 angstrom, 14.6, 11.6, 10.6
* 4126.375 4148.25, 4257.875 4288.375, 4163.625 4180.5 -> 3.76 angstrom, 17.6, 12.3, 10.8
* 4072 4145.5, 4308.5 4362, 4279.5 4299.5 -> 4.03 angstrom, 23.5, 11.1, 11.5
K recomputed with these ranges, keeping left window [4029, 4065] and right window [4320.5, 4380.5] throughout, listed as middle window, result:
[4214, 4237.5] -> 0.223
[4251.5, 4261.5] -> 0.134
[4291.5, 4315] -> 0.045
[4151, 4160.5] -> 0.037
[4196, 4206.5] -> 0.221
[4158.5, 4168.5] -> 0.107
